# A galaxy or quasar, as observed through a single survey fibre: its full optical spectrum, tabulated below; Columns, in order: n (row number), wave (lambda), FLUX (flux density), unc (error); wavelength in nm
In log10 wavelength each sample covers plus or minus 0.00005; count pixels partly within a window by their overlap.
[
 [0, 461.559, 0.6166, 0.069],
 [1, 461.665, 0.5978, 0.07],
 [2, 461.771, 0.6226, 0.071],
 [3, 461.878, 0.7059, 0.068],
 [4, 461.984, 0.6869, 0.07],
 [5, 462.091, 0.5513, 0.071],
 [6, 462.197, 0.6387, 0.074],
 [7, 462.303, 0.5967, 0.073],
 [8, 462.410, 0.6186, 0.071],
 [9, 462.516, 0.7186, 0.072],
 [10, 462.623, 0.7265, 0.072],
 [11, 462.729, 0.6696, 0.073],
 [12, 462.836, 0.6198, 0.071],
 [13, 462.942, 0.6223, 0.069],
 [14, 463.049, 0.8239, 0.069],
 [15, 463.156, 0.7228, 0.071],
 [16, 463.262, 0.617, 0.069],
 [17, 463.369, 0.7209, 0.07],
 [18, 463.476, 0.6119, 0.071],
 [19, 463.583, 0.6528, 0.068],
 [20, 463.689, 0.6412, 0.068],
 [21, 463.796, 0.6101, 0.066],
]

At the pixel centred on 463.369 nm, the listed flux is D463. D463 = 0.7209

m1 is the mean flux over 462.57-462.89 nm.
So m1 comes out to 0.673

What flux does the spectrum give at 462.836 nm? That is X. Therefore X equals 0.6198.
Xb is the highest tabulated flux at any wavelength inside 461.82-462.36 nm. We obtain 0.7059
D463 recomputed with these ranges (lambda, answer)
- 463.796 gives 0.6101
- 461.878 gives 0.7059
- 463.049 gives 0.8239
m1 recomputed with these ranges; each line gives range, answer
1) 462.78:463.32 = 0.681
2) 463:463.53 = 0.697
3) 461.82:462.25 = 0.645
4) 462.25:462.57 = 0.644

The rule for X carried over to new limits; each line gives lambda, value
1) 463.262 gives 0.617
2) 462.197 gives 0.6387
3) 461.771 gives 0.6226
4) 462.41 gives 0.6186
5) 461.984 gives 0.6869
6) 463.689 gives 0.6412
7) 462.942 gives 0.6223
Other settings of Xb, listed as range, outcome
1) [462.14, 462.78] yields 0.7265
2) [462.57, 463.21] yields 0.8239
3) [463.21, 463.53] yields 0.7209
